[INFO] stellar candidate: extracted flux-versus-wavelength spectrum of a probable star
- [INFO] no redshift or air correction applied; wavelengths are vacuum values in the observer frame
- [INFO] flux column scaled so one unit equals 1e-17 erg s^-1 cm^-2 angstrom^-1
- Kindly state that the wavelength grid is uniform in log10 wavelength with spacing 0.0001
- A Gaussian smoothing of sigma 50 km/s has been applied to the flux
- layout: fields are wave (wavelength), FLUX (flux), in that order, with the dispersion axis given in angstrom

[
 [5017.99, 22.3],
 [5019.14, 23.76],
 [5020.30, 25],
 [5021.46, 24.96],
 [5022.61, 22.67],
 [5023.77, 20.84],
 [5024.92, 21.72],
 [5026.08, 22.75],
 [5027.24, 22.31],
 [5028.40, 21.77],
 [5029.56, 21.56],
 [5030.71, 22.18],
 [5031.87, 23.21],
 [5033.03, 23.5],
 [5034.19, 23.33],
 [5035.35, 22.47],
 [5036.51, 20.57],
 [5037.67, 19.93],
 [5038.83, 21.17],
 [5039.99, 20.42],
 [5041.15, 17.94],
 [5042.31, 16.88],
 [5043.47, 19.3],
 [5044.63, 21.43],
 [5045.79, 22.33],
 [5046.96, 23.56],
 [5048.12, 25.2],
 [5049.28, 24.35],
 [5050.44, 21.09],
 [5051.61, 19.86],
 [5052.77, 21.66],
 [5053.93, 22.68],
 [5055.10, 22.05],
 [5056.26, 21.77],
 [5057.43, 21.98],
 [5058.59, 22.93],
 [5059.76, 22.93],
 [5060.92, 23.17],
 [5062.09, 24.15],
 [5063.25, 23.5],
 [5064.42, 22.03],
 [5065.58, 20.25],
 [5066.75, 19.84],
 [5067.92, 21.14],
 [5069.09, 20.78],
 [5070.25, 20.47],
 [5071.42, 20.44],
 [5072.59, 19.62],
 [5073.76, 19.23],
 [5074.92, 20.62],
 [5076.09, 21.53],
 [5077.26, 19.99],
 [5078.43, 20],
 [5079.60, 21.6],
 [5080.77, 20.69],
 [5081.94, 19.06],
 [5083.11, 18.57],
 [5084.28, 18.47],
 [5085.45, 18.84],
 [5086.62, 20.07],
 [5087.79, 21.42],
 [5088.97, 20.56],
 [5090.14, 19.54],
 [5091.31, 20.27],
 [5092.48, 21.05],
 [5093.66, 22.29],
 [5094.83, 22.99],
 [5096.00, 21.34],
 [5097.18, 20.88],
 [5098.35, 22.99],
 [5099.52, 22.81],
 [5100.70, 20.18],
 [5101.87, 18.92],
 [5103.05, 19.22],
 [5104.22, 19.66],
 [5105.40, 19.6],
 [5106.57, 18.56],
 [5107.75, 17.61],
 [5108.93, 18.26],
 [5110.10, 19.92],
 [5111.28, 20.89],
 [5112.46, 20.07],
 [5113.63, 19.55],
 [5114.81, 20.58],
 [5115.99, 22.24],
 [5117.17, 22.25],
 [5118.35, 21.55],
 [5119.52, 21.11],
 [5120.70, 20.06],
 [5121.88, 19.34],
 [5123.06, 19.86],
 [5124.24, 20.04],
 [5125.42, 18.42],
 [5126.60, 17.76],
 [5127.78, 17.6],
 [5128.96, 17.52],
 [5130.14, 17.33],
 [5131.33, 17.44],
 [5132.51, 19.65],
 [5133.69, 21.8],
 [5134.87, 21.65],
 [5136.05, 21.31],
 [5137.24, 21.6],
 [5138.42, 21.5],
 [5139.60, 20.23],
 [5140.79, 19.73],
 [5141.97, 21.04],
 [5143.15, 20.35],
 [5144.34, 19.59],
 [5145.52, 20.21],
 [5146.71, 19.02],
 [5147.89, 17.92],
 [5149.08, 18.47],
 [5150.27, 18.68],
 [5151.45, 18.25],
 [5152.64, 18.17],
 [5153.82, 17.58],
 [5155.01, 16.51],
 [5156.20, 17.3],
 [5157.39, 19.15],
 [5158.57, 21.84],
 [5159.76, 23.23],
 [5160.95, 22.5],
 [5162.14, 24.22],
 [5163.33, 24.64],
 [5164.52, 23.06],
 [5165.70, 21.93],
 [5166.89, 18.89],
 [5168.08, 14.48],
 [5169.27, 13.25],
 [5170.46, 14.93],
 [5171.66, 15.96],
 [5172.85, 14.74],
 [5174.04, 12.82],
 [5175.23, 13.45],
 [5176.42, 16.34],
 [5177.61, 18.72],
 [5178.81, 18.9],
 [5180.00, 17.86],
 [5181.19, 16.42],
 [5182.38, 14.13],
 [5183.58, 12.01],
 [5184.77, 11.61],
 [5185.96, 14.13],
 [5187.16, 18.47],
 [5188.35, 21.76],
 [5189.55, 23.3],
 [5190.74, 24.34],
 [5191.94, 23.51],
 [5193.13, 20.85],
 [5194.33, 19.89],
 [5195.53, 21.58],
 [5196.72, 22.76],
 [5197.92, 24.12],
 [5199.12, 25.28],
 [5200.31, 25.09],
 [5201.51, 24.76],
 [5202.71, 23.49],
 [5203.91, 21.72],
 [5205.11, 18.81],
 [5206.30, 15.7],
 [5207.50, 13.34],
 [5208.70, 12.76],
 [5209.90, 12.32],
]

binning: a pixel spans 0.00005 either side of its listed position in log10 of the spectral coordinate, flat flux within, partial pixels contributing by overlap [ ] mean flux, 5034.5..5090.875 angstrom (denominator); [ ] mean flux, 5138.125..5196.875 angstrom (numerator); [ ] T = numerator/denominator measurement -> 0.9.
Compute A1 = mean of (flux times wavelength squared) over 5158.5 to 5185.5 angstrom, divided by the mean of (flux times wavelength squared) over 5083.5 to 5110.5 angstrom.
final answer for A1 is 0.89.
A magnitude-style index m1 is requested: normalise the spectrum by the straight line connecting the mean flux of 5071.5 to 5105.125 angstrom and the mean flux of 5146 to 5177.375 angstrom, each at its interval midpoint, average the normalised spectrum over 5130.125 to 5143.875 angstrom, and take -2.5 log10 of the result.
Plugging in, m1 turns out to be -0.075 mag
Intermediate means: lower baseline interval 20.4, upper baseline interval 18.4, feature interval 20.4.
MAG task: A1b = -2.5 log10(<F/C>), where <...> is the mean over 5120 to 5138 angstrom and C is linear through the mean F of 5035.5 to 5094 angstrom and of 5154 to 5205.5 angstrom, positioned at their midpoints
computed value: 0.03 mag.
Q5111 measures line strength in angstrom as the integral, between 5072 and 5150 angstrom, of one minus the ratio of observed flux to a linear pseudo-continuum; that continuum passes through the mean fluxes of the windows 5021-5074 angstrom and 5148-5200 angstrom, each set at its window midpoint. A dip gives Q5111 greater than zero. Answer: 0.8 angstrom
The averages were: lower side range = 21.7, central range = 20.1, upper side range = 18.9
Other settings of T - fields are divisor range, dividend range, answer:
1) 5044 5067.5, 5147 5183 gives 0.81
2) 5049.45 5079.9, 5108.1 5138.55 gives 0.93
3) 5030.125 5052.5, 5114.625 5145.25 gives 0.93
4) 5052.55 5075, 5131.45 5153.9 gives 0.92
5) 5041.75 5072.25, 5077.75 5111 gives 0.93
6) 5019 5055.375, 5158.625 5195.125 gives 0.84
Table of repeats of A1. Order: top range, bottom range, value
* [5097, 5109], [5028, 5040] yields 0.93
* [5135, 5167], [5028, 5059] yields 0.98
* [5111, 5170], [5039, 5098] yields 0.97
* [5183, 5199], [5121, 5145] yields 1.04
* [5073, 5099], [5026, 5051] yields 0.97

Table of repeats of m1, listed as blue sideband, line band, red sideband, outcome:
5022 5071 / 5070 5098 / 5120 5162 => 0.024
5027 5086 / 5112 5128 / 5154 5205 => 0.010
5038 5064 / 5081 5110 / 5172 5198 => 0.024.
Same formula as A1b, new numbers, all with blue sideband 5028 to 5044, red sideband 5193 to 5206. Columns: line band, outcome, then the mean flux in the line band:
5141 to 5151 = 0.14 mag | 19.4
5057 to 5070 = -0.04 mag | 22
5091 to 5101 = -0.01 mag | 21.7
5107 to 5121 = 0.07 mag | 20.3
